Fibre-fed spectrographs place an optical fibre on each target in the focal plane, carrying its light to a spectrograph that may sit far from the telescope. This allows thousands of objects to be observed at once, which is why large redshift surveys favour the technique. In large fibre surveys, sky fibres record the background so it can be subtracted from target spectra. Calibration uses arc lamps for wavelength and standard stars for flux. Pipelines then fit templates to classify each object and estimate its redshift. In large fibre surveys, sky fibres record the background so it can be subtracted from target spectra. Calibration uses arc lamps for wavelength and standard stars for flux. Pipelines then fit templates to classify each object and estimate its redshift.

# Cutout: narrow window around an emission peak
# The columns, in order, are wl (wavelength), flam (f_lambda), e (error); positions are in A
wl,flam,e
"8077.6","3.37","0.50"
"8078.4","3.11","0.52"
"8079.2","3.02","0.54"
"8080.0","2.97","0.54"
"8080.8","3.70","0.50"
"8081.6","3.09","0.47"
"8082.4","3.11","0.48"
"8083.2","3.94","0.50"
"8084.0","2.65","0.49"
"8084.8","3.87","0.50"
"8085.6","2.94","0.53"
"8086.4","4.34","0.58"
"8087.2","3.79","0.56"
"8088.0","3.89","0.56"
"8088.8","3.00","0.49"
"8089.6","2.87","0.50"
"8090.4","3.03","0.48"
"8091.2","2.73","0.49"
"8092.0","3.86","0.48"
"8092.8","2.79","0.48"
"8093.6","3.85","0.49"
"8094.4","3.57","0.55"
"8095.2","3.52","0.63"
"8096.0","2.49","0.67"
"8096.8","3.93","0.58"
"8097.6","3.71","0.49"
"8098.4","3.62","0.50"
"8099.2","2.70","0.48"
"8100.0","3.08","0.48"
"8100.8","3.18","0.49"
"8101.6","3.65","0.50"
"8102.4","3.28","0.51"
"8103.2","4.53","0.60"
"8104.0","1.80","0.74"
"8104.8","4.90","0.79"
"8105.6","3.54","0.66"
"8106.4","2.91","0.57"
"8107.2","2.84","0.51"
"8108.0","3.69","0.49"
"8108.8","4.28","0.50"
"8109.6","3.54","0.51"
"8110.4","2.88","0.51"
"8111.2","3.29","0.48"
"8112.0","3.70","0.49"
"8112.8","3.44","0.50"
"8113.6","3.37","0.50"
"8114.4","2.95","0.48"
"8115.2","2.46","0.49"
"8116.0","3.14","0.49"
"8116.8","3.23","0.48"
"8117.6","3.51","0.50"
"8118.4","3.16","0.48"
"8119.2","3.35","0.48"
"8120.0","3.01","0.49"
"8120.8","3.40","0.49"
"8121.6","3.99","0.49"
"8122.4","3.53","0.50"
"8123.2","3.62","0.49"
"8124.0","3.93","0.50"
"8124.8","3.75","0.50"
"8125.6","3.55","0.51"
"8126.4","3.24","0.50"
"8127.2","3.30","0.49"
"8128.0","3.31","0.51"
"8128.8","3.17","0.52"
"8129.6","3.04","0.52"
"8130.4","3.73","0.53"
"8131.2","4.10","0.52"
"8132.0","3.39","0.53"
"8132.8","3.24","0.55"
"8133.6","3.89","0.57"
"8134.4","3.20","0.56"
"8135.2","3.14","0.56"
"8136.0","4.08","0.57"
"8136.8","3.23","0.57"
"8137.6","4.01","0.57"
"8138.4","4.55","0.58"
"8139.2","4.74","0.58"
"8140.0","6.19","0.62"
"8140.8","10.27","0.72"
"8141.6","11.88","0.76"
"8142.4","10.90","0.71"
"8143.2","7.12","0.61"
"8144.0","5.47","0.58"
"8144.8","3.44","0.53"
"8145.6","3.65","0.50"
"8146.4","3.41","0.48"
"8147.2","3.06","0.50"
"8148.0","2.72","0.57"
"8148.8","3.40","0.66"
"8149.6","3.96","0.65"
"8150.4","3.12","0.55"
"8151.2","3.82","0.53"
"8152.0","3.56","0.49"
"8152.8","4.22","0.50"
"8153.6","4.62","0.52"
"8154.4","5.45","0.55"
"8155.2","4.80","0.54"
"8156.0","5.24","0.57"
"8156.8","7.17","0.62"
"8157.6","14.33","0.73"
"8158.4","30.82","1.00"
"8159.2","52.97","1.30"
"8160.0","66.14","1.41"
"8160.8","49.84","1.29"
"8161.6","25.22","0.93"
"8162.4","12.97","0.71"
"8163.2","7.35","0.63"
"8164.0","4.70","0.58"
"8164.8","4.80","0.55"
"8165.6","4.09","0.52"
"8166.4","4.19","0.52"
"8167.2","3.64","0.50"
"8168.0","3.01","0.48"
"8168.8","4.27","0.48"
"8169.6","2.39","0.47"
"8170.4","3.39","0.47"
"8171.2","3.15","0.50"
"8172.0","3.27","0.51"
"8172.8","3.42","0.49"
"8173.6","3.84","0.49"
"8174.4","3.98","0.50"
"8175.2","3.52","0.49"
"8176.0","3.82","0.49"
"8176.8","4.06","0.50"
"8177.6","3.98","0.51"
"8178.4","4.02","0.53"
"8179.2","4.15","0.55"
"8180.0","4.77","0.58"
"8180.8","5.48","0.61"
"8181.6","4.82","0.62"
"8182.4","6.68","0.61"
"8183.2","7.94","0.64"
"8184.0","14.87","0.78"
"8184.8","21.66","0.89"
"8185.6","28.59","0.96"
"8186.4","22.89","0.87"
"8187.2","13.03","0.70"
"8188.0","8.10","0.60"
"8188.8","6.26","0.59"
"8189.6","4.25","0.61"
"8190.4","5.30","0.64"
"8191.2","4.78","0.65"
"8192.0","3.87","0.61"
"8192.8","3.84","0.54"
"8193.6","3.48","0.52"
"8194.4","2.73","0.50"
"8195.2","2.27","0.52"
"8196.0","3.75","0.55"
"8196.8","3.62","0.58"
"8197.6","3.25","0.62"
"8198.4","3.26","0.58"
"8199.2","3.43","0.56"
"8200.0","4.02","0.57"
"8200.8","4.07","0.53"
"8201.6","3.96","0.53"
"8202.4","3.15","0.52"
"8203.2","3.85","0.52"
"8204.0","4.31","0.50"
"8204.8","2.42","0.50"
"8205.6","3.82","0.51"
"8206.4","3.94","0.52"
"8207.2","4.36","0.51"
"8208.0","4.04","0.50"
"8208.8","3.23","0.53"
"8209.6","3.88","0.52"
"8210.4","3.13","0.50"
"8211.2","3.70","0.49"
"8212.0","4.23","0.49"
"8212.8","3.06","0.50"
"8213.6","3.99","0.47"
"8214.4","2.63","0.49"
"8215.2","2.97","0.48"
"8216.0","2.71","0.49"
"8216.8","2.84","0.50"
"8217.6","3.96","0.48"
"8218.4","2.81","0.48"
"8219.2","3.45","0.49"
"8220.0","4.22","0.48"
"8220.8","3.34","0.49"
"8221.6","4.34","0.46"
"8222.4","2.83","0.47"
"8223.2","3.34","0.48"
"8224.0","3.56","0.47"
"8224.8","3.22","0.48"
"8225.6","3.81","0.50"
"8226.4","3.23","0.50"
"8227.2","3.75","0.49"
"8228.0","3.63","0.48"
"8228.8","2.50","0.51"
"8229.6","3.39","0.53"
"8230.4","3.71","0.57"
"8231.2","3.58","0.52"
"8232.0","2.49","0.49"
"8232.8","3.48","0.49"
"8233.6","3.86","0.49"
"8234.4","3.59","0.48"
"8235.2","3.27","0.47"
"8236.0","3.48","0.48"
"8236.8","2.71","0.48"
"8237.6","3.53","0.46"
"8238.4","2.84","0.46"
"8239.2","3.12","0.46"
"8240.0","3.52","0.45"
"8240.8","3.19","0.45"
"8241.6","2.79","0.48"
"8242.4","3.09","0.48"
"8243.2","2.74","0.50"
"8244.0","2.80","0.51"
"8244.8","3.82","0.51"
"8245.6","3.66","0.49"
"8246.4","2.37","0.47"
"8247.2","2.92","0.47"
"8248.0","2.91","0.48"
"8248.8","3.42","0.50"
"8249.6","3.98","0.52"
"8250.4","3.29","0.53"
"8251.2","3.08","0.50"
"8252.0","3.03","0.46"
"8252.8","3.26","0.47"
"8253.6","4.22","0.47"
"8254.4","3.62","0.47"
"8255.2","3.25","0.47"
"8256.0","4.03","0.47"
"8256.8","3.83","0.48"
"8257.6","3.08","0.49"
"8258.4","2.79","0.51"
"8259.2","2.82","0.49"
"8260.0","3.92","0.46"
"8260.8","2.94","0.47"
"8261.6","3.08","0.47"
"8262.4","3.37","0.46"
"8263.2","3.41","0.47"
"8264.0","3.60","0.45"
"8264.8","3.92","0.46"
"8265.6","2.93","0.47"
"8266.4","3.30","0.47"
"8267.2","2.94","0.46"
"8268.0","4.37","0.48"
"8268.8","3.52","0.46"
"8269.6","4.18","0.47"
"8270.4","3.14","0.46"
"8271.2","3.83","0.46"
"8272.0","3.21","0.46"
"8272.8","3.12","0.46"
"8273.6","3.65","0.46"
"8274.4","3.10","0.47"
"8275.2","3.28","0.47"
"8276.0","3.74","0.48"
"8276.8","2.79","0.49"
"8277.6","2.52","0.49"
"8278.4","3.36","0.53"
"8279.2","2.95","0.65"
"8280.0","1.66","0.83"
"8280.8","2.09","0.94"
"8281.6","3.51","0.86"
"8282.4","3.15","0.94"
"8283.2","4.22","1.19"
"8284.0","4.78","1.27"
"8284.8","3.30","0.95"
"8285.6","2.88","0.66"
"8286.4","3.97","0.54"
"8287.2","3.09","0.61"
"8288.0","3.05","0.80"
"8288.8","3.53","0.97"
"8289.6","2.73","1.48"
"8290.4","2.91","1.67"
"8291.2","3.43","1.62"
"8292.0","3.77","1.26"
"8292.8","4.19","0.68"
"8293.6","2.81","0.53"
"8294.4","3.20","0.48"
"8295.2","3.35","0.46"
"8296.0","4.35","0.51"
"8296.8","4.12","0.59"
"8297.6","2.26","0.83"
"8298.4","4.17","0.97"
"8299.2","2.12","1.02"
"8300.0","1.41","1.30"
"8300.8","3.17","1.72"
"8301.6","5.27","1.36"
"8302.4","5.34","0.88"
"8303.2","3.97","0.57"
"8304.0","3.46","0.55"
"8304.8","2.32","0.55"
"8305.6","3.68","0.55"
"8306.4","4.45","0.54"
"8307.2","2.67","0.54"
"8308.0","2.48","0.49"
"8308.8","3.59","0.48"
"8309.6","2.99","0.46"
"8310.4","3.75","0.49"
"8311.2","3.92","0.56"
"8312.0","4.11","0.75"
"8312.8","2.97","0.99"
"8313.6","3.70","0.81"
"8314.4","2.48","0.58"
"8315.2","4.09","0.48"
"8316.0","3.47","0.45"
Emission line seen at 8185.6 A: [N II]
